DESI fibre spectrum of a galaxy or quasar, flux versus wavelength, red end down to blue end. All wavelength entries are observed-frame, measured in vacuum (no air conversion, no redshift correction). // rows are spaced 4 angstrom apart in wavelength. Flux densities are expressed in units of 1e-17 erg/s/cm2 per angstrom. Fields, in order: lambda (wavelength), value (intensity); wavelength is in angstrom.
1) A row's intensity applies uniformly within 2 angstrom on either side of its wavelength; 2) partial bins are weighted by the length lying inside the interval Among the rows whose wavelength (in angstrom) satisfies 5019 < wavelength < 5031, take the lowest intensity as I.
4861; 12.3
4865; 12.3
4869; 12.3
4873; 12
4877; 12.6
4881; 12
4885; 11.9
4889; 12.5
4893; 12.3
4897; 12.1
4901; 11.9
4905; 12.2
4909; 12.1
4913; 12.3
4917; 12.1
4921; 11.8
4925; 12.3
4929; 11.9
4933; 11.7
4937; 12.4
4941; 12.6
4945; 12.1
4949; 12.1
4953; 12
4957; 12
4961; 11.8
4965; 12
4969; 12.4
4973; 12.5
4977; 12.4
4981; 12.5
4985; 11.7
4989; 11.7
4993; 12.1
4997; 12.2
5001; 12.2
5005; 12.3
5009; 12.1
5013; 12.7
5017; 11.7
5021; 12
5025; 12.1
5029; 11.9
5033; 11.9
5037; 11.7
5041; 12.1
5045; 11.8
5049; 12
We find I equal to 11.9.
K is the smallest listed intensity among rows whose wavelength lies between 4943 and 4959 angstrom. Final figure 12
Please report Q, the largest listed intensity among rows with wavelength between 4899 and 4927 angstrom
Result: 12.3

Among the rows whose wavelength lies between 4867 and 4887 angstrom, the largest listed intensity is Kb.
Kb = 12.6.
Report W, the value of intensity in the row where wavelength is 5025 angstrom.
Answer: 12.1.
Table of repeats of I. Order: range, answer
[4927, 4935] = 11.7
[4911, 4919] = 12.1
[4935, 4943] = 12.4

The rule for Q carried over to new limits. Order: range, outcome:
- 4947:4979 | 12.5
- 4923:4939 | 12.4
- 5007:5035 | 12.7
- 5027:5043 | 12.1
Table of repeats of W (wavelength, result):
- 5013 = 12.7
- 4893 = 12.3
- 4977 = 12.4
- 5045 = 11.8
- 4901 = 11.9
